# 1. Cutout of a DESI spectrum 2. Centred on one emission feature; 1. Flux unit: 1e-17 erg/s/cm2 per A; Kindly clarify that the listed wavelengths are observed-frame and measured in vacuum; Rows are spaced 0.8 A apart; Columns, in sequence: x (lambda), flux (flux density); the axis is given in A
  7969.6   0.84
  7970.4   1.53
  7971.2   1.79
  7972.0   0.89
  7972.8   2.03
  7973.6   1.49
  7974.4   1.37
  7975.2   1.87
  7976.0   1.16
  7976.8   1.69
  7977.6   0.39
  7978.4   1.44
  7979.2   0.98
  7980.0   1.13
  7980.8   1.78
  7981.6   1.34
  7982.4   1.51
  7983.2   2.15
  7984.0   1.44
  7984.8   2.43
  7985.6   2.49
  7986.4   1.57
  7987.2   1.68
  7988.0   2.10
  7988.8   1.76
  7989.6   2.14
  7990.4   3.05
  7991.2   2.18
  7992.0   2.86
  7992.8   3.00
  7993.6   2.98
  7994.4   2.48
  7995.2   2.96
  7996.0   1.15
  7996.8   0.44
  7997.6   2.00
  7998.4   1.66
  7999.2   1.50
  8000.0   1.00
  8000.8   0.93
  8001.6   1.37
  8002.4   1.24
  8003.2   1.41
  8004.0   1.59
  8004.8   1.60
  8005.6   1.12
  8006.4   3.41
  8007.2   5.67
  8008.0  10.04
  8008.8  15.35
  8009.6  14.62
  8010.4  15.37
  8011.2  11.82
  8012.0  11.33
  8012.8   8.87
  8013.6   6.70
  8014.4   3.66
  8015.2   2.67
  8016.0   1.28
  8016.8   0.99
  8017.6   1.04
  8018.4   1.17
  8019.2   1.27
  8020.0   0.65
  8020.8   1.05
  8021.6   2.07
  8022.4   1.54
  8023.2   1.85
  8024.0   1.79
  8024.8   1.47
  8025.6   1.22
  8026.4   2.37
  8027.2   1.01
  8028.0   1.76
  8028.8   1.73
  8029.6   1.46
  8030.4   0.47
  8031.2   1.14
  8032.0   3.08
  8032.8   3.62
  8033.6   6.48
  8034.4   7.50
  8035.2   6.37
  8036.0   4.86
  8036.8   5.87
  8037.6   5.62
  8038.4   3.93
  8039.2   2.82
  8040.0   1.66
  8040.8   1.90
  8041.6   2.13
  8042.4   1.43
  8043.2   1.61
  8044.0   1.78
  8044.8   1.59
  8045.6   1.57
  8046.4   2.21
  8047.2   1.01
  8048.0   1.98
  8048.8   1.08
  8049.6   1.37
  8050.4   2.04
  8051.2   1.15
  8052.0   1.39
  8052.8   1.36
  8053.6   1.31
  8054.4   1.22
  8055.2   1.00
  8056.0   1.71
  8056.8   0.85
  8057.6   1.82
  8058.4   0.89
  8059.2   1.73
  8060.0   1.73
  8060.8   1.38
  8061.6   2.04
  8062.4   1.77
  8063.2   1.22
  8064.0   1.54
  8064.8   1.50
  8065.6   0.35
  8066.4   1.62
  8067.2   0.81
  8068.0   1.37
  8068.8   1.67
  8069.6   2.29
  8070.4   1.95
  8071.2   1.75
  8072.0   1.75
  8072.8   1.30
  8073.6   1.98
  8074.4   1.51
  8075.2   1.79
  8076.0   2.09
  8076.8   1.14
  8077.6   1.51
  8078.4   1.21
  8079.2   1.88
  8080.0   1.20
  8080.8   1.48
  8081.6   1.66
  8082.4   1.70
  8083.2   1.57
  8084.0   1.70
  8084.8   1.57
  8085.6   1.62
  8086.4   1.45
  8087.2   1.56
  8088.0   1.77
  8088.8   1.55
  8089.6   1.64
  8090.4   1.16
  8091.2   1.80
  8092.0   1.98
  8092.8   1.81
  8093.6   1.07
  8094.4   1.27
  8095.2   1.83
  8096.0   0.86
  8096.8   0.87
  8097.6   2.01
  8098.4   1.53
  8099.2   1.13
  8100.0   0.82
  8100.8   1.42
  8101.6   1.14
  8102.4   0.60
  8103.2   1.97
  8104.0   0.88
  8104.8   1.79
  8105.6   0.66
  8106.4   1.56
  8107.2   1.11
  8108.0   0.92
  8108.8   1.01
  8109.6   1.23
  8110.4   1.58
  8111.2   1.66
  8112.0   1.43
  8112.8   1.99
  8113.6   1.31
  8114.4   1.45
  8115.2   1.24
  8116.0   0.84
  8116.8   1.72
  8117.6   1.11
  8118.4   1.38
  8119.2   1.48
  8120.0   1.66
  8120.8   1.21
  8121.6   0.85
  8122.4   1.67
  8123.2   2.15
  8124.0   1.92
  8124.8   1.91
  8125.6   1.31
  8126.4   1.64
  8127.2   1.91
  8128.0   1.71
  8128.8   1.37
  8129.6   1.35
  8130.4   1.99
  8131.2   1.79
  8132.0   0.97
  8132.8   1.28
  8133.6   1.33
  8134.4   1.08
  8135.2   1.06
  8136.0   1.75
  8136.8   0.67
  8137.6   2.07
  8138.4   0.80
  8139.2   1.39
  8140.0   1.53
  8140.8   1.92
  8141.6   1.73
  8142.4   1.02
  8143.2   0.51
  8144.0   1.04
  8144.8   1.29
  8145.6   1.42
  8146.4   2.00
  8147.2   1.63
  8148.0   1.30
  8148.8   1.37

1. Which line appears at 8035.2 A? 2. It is [N II]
